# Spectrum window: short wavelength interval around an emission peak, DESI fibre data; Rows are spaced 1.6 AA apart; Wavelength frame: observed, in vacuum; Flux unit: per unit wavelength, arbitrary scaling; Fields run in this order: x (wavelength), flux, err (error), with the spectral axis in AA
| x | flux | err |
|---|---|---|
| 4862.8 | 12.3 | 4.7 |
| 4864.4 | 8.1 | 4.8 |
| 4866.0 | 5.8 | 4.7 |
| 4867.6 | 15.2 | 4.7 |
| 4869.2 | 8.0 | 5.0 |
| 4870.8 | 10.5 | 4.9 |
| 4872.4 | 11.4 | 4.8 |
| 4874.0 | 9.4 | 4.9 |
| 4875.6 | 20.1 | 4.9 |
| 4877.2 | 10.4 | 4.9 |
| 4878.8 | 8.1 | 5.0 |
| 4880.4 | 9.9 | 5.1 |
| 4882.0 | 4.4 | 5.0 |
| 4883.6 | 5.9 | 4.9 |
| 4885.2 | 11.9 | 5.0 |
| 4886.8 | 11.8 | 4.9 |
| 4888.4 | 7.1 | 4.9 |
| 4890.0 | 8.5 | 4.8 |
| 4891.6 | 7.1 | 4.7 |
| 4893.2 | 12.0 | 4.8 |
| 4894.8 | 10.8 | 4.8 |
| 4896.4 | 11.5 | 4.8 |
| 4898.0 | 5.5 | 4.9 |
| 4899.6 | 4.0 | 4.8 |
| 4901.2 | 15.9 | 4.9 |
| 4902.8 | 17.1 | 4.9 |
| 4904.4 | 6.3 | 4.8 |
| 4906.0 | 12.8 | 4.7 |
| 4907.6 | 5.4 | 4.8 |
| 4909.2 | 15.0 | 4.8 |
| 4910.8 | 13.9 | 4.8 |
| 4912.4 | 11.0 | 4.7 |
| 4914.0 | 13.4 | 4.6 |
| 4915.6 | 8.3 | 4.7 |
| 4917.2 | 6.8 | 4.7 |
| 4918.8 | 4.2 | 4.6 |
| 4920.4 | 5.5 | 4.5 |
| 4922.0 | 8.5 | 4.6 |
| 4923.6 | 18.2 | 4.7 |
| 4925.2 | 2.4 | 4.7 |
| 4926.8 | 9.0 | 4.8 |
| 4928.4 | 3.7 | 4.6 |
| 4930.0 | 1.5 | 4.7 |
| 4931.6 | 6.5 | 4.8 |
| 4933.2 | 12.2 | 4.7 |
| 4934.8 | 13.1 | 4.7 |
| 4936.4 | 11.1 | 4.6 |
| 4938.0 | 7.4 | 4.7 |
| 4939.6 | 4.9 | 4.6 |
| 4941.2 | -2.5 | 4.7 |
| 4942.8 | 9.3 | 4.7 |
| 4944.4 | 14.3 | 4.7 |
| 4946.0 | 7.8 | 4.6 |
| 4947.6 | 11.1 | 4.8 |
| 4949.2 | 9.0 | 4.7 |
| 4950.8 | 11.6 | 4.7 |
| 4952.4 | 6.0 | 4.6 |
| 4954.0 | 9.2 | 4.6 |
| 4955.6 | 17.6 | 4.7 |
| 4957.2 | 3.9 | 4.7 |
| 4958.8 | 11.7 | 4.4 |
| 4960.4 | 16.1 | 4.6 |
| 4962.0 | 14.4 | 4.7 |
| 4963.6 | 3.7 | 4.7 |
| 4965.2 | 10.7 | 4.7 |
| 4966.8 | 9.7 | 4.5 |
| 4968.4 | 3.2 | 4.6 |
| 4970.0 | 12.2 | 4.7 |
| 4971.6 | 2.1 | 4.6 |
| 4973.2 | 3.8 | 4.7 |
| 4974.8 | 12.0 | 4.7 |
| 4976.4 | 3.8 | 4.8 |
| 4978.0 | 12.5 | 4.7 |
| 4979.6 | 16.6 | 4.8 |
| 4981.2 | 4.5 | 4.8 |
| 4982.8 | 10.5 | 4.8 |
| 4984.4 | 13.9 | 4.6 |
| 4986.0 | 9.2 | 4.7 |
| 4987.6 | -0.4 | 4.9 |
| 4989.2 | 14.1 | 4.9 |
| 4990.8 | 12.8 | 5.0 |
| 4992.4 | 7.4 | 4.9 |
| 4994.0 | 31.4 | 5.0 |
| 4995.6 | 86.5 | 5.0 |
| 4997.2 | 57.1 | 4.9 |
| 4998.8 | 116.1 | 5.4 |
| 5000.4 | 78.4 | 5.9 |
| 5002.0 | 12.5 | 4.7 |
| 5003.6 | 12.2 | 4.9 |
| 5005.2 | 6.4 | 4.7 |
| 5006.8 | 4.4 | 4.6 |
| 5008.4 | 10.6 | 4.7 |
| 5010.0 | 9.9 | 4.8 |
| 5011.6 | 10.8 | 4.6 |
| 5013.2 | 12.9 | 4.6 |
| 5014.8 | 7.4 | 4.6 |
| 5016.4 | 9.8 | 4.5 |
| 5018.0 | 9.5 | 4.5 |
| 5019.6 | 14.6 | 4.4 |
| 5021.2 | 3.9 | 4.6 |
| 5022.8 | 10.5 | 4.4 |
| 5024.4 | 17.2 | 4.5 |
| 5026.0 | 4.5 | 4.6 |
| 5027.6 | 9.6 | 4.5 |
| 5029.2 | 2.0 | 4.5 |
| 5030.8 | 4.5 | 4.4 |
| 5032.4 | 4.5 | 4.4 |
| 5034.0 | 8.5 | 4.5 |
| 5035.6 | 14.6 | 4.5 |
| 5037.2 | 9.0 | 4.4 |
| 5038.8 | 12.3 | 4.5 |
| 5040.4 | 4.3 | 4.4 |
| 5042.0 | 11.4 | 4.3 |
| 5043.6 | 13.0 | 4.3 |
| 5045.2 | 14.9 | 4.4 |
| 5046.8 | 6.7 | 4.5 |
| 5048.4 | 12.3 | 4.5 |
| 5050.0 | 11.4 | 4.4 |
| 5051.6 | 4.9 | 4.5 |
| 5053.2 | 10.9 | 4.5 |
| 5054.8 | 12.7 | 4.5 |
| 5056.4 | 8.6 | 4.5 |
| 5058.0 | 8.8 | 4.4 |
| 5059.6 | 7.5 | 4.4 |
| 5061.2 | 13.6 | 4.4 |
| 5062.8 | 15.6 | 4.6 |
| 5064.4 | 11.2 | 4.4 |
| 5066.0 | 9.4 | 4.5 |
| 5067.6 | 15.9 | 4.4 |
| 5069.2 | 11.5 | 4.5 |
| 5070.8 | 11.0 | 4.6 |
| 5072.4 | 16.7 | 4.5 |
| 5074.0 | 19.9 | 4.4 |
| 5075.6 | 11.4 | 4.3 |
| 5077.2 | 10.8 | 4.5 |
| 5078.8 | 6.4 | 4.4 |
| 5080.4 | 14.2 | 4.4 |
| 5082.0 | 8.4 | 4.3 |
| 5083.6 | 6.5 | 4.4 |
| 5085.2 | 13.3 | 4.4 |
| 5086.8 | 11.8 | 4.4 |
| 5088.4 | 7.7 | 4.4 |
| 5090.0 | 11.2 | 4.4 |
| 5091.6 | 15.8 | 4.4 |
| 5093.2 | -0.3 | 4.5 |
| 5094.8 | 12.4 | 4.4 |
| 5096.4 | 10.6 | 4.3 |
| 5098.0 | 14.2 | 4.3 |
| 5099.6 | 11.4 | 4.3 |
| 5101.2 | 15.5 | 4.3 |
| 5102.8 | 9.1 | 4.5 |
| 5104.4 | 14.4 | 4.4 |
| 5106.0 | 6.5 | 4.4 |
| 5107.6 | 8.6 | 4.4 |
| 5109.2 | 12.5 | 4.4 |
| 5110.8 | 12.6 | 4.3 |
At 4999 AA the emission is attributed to [O II] 3727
